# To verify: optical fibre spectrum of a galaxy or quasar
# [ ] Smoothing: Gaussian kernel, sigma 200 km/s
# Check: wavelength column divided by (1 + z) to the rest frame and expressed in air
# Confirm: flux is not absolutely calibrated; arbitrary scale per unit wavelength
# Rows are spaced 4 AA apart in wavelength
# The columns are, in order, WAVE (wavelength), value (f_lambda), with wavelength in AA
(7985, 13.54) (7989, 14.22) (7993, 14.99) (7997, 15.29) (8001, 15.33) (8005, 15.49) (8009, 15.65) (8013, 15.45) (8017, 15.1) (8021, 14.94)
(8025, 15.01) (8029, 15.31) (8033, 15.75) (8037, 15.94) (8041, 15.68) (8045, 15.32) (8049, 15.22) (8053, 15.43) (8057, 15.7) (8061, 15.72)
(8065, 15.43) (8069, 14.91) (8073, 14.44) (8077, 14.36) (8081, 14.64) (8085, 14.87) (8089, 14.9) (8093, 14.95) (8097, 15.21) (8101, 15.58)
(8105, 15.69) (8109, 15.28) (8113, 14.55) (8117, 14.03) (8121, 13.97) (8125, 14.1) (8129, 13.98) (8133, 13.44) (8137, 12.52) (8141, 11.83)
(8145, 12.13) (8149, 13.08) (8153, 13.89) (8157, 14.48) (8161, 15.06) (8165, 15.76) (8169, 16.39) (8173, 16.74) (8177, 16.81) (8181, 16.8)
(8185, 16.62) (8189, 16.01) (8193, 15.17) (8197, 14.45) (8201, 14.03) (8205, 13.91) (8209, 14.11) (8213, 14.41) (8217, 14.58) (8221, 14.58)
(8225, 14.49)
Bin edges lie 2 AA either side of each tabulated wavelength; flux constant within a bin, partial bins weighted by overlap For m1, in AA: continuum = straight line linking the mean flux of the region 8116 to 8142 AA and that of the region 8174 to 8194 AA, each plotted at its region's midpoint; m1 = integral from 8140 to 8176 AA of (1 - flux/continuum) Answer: 1.2 AA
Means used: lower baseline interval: 13.4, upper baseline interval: 16.4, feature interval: 14.5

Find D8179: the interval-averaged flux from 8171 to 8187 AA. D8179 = 16.7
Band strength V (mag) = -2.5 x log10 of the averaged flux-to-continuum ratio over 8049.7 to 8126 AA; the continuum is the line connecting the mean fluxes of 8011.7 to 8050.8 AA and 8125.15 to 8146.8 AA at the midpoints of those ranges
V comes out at -0.07 mag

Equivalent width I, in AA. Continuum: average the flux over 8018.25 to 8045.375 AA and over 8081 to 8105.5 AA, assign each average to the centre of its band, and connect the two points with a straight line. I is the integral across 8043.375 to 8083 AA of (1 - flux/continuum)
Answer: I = 0.4 AA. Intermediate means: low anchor 15.4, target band 15.1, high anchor 15.1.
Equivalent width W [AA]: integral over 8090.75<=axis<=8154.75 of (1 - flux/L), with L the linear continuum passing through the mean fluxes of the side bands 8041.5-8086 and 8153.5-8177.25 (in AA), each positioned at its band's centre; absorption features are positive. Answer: 5.9 AA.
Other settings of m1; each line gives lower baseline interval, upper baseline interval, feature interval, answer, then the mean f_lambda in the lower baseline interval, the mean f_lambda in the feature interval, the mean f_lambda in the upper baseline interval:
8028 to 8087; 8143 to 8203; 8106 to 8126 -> 0.97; 15.2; 14.5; 15.2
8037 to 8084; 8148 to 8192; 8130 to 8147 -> 3.23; 15.2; 12.6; 15.7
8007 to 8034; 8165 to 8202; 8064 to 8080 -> 0.79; 15.3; 14.7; 15.9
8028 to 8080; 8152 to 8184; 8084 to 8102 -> 0.46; 15.3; 15.1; 15.8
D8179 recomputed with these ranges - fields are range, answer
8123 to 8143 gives 13.2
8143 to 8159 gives 13.4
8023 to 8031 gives 15.2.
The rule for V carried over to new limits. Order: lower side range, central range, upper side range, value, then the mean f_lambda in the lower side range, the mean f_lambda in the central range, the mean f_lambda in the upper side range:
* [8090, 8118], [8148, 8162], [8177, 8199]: 0.11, 15.1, 14.1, 15.9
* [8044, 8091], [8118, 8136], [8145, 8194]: 0.11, 15.1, 13.8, 15.4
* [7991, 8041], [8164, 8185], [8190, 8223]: -0.14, 15.4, 16.5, 14.5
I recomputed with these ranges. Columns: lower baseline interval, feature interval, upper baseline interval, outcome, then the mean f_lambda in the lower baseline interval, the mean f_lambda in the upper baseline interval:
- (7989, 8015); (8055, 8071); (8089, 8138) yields -0.6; 15.3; 14.5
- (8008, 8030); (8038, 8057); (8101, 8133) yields -0.6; 15.2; 14.5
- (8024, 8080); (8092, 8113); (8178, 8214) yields -0.1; 15.3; 15.1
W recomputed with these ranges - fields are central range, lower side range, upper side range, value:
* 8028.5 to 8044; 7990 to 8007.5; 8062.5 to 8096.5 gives -0.7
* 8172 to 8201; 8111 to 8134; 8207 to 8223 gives -3.3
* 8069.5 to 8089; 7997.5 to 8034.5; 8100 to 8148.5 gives -0.2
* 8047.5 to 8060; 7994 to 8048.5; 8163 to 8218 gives -0.1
